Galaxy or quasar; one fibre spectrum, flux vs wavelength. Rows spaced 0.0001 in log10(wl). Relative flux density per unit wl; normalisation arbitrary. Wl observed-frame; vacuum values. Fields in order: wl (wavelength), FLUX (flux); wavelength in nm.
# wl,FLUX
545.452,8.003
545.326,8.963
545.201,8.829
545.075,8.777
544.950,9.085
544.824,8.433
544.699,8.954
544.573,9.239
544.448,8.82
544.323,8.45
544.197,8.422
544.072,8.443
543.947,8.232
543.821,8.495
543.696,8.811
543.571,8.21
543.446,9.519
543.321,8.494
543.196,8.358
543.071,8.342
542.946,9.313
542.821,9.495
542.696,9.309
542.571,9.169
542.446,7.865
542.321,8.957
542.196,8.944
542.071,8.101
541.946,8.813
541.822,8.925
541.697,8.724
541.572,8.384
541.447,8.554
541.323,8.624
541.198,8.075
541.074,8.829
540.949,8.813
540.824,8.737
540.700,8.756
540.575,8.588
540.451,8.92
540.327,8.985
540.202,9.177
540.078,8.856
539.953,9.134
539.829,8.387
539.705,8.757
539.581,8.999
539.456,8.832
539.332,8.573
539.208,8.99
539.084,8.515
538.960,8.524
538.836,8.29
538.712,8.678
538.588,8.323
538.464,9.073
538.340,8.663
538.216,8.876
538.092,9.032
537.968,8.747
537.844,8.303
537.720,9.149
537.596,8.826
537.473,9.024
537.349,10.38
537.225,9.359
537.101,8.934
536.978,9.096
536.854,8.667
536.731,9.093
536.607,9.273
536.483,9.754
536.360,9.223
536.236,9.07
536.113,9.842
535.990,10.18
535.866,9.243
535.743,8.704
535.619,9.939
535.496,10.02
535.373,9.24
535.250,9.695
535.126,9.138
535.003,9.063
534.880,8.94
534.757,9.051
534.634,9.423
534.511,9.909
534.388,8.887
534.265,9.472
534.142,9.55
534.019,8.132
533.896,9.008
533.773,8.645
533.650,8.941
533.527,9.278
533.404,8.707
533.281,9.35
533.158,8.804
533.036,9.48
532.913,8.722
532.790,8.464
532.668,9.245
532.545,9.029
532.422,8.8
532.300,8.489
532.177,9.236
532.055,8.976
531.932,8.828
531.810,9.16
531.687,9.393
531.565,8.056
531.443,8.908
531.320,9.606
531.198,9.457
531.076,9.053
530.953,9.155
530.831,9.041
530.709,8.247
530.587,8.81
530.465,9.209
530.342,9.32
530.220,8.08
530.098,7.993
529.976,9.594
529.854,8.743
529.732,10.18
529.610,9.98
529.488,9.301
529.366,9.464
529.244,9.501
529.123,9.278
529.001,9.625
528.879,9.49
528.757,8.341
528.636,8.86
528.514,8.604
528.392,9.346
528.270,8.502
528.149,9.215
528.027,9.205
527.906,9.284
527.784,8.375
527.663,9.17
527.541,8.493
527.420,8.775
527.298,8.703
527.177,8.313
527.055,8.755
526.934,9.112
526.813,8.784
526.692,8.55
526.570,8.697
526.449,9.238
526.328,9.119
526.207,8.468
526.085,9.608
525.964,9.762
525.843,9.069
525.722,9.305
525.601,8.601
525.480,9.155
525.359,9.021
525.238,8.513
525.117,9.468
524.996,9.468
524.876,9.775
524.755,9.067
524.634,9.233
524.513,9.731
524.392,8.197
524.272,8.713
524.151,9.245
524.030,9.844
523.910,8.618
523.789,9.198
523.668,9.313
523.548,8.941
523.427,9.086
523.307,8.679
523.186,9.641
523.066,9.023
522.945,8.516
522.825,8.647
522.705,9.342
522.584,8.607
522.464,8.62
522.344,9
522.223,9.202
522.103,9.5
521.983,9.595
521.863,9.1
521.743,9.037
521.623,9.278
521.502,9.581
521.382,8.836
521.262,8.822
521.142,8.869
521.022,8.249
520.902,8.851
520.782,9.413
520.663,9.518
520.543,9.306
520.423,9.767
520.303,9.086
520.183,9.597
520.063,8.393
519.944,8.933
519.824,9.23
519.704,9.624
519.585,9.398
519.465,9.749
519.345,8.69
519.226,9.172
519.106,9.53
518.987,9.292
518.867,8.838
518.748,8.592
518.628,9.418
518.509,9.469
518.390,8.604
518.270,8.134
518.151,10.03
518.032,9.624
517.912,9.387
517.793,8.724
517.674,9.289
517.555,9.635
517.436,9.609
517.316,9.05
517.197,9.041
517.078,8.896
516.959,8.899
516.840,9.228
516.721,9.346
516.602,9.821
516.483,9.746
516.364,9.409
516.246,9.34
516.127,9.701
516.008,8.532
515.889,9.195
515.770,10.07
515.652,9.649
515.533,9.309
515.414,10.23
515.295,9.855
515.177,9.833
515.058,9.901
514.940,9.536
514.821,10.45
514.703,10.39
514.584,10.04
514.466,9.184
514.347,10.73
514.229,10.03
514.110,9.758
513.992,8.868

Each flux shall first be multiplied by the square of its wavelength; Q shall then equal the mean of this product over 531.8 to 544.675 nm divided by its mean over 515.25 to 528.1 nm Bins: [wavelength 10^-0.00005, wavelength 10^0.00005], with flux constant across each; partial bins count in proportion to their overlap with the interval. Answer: 1.0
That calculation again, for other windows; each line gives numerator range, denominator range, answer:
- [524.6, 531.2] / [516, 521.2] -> 1.02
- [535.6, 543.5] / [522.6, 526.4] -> 1.03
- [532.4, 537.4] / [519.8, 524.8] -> 1.06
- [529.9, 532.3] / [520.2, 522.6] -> 1.02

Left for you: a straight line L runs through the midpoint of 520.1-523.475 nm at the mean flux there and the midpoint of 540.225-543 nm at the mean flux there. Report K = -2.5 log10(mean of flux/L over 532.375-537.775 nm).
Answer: -0.04 mag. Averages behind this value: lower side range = 9.09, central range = 9.2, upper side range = 8.77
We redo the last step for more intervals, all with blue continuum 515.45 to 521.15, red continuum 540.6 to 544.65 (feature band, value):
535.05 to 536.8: -0.072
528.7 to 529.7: -0.048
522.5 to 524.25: 0.011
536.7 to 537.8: -0.042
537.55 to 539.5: 0.009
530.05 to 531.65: 0.012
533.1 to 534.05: 0.003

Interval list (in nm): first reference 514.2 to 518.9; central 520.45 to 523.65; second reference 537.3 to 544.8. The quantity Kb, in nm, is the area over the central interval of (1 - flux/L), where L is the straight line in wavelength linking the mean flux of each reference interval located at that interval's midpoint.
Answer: 0.09 nm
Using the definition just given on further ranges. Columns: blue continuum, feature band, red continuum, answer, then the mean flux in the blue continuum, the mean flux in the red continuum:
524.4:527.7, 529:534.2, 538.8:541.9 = -0.076 nm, 9.02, 8.72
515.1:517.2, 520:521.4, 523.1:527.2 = 0.031 nm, 9.47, 9.07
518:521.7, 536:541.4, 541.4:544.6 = -0.077 nm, 9.15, 8.7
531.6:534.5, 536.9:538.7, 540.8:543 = -0.022 nm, 8.99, 8.75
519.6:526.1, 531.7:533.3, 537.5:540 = -0.014 nm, 9.13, 8.74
